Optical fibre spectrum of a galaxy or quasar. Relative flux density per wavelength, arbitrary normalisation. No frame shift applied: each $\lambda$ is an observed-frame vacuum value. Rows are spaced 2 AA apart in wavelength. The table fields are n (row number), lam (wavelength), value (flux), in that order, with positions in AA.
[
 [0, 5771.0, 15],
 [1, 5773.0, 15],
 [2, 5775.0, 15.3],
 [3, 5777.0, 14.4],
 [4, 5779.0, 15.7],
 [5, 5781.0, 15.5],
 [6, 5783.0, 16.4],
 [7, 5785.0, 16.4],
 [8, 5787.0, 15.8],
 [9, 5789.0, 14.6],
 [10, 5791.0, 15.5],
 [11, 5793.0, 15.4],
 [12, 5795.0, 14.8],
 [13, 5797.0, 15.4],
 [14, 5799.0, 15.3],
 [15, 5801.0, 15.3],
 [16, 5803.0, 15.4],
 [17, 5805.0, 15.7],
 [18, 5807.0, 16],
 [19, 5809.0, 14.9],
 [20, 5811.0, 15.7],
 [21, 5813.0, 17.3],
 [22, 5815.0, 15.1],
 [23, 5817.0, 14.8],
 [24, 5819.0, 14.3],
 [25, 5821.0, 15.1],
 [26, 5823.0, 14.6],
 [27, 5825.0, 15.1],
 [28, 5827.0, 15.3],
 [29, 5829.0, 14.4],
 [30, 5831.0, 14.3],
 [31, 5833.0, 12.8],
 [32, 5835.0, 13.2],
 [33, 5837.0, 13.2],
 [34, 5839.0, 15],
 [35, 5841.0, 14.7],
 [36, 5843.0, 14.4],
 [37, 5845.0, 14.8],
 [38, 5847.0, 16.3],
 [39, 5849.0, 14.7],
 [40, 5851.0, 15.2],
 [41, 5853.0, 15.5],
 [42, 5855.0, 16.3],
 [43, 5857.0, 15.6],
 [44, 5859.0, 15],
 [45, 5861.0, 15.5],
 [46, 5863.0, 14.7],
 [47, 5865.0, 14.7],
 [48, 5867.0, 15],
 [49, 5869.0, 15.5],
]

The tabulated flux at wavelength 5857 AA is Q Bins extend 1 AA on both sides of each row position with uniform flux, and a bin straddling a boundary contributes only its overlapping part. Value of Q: 15.6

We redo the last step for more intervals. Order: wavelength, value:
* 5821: 15.1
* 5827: 15.3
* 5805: 15.7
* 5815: 15.1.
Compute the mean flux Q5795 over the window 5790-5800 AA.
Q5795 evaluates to 15.3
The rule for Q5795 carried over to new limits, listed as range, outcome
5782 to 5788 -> 16.2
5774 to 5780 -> 15.1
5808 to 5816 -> 15.8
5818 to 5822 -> 14.7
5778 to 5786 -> 16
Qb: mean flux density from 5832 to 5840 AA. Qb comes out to 13.6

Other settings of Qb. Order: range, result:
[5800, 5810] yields 15.5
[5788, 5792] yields 15.1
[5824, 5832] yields 14.8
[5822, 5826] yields 14.8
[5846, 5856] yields 15.6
